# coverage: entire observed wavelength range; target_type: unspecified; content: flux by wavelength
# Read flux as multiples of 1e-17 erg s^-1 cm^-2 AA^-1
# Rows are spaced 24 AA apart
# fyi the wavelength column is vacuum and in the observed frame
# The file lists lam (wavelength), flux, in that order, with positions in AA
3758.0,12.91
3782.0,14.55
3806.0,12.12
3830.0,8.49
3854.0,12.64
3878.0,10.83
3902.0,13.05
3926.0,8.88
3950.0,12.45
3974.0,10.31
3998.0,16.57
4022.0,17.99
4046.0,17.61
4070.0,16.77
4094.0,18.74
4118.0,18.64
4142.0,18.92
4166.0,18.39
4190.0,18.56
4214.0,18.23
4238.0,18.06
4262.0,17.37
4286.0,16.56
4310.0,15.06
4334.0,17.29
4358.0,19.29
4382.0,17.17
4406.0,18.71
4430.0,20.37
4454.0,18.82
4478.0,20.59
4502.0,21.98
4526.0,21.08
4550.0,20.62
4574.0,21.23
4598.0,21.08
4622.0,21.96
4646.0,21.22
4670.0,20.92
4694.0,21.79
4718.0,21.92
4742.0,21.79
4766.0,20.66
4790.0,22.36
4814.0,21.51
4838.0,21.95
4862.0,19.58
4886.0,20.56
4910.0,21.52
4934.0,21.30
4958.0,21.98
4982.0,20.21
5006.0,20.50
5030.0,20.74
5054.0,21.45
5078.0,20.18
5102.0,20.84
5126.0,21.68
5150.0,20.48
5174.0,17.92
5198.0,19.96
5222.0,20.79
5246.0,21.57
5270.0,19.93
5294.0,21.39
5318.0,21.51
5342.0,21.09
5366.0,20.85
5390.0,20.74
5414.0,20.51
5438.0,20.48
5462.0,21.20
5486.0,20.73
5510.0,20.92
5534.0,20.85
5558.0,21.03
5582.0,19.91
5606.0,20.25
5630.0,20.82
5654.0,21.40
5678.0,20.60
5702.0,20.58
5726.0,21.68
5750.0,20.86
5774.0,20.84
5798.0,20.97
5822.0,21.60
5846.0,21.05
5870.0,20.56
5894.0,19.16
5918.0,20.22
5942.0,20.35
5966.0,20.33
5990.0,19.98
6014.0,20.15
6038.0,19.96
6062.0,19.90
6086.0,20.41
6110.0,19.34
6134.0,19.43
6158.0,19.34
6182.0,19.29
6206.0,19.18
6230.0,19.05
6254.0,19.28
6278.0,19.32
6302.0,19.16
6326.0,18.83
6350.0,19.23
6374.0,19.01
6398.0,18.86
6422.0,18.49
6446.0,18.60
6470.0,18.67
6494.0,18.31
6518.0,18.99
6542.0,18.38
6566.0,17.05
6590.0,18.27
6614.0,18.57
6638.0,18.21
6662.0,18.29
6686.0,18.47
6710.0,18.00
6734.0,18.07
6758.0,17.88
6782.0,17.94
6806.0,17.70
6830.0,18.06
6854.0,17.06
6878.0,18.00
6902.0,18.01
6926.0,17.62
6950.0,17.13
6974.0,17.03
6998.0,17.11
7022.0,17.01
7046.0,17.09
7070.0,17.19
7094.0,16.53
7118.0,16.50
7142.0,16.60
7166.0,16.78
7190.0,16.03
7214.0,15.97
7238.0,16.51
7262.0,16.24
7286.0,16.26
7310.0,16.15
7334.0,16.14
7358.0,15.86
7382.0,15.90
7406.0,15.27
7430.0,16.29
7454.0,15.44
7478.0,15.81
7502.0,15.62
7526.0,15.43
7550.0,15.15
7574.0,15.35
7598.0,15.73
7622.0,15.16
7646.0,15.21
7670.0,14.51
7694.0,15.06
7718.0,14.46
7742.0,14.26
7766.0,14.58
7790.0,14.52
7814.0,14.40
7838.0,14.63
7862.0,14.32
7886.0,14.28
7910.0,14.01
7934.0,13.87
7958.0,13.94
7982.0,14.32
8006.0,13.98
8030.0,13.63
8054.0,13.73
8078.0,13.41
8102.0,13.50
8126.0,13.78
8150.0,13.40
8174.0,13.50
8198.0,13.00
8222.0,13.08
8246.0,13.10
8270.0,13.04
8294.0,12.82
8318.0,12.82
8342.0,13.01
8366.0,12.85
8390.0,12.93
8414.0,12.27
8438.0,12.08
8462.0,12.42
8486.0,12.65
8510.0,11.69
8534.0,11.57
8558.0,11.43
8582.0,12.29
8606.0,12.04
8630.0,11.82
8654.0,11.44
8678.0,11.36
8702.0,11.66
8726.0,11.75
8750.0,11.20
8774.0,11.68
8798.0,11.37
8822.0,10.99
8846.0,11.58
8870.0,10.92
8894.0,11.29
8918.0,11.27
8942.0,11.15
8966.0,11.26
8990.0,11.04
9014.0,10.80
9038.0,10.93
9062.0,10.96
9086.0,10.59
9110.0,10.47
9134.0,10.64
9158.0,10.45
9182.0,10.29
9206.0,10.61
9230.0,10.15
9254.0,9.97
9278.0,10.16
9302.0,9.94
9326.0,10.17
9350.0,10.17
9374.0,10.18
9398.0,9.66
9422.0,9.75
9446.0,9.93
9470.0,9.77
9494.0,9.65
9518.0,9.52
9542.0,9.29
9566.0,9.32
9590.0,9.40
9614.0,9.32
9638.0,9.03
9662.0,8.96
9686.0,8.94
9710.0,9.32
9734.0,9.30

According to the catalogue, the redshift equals 0.00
